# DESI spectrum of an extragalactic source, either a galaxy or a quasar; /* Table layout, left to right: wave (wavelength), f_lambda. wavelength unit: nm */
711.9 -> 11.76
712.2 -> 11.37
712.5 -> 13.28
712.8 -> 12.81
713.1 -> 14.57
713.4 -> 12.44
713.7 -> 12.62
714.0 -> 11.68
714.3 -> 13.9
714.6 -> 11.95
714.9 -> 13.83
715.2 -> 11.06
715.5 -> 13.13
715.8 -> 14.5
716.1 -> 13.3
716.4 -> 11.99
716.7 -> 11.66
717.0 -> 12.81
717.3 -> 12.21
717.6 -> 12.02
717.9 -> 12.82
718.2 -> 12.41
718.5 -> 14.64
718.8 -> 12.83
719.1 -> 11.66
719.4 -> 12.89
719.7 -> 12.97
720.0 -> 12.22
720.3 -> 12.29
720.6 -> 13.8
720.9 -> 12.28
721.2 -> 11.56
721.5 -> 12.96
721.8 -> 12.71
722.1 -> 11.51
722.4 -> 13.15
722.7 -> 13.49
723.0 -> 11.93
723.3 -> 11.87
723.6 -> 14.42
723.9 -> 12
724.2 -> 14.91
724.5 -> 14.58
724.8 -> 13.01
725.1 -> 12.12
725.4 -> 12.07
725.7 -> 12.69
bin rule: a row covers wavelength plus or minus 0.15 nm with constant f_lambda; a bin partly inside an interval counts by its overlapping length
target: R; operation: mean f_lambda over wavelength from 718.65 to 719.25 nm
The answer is 12.2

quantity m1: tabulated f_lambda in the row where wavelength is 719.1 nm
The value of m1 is 11.66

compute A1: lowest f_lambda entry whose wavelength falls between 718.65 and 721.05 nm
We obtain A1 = 11.66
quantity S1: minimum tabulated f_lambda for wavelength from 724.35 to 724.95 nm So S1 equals 13.01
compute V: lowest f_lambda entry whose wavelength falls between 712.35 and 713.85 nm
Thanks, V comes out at 12.44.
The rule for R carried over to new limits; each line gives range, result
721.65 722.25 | 12.1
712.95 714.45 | 13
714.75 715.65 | 12.7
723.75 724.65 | 13.8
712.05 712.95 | 12.5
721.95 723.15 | 12.5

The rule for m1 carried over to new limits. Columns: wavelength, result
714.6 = 11.95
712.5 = 13.28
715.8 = 14.5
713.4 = 12.44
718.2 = 12.41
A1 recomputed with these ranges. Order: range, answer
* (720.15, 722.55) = 11.51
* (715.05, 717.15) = 11.06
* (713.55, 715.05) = 11.68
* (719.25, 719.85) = 12.89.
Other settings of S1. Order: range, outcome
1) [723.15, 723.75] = 11.87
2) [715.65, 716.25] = 13.3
